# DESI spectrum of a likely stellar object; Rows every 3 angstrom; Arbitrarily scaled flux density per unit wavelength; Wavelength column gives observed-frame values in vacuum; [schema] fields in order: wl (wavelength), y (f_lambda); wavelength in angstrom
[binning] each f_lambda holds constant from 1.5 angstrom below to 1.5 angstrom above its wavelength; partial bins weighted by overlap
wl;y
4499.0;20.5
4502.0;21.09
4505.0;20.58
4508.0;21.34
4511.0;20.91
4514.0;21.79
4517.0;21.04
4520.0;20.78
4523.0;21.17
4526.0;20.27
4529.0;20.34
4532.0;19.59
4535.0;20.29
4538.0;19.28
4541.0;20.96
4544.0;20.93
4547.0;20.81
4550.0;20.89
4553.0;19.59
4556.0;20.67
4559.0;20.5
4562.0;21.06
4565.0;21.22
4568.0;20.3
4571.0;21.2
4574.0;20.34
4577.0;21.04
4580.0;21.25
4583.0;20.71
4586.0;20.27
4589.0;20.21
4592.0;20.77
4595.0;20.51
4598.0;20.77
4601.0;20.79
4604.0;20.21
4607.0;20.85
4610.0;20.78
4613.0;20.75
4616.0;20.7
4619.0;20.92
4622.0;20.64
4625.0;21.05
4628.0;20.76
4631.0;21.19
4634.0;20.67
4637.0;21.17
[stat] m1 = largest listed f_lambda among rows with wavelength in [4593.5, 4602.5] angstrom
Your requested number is 20.79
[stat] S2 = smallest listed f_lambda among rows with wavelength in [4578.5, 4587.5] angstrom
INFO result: 20.27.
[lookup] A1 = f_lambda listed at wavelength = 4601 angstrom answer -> 20.79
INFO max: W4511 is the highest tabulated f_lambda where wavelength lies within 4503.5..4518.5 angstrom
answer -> 21.79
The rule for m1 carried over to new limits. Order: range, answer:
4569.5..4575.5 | 21.2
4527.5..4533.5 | 20.34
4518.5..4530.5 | 21.17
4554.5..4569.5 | 21.22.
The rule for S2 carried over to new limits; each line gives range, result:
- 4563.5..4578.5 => 20.3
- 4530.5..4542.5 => 19.28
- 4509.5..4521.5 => 20.78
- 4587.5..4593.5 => 20.21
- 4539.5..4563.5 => 19.59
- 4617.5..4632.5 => 20.64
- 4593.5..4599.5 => 20.51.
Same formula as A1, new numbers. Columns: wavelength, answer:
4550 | 20.89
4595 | 20.51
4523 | 21.17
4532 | 19.59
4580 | 21.25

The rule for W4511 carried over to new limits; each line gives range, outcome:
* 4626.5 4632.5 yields 21.19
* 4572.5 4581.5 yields 21.25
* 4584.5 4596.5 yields 20.77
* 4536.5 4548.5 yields 20.96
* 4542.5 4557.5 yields 20.93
